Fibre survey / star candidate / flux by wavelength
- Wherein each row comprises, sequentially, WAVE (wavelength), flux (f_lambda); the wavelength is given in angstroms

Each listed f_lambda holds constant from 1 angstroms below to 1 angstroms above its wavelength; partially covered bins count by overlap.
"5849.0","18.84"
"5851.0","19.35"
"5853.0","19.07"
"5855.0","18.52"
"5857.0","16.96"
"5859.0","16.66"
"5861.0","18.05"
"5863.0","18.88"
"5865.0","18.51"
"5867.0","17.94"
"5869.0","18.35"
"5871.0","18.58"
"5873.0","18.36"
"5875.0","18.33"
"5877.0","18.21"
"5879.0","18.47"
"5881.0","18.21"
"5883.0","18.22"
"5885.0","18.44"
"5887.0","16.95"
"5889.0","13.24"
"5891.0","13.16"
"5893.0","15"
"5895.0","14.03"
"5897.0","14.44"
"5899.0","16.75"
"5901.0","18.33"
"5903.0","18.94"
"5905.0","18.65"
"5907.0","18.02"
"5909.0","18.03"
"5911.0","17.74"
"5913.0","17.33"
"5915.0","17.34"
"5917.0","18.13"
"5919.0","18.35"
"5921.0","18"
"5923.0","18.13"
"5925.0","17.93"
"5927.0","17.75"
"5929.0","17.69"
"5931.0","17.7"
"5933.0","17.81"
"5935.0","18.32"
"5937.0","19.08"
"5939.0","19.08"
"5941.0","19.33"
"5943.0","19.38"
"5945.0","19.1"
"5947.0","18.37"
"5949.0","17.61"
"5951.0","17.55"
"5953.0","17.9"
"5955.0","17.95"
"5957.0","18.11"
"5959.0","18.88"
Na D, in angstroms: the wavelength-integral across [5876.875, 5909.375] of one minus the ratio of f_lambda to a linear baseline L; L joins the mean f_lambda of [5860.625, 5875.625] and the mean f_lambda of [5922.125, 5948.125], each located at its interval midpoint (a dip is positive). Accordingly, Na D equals 2.8 angstroms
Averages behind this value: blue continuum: 18.4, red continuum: 18.4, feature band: 16.8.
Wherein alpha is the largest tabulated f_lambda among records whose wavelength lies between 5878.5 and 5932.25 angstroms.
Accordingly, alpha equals 18.94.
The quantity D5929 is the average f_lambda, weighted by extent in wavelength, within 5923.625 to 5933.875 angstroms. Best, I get 17.8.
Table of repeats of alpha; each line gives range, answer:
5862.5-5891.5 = 18.88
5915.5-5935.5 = 18.35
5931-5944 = 19.38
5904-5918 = 18.65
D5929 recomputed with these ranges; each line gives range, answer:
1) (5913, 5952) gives 18.2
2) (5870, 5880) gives 18.4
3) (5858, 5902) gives 17.1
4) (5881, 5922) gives 17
